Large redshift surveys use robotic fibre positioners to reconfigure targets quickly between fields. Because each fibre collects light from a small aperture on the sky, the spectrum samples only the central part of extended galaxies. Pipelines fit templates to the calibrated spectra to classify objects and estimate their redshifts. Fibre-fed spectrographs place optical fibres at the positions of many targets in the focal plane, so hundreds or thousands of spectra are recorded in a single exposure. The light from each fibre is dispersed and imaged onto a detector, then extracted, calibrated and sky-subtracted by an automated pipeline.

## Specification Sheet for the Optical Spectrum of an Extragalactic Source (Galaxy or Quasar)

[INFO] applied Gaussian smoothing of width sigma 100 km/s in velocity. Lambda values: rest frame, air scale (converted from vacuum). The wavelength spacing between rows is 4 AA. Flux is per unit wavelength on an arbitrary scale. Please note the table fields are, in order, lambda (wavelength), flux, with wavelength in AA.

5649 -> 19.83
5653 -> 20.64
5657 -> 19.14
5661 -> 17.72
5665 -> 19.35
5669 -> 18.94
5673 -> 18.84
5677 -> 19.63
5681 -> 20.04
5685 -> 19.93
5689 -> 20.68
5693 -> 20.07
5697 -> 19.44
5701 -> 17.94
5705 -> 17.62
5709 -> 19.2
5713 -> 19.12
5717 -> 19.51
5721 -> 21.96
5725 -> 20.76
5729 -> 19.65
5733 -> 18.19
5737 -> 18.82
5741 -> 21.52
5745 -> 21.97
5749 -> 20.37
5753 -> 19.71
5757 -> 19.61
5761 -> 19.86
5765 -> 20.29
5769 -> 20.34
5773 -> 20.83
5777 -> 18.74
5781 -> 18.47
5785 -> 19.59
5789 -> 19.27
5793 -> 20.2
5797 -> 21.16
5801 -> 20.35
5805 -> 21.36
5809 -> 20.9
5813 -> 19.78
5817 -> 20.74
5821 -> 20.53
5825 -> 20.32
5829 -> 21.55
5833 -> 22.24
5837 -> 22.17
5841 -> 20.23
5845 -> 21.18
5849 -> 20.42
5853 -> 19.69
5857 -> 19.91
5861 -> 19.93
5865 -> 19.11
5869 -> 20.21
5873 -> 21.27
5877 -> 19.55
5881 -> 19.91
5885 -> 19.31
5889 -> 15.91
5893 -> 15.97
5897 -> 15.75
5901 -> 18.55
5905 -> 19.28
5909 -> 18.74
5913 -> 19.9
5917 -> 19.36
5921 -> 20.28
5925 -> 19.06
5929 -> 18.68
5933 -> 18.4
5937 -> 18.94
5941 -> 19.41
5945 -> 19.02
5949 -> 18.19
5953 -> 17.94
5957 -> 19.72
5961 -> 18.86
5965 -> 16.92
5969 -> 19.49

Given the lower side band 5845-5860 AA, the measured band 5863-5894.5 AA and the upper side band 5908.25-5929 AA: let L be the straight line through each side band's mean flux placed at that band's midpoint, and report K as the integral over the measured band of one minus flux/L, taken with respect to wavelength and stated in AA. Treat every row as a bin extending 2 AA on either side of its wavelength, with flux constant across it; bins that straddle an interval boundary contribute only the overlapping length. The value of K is 1.5 AA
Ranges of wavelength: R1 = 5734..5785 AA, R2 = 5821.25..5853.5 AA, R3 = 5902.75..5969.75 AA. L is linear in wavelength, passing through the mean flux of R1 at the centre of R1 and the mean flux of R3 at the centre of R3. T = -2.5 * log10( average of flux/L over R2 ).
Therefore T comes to -0.08 mag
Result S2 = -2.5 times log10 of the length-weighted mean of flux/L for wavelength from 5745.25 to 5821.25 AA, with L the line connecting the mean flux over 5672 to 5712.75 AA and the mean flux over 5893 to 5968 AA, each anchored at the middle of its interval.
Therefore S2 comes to -0.059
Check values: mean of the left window 19.3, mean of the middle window 20.1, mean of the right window 18.7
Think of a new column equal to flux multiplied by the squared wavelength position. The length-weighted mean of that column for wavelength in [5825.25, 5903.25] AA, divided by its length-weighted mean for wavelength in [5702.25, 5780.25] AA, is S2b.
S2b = 1.0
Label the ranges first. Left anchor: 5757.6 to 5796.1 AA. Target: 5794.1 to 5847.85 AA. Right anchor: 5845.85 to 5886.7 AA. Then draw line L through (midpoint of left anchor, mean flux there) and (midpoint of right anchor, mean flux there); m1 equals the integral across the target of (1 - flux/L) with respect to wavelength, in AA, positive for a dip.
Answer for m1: -2.9 AA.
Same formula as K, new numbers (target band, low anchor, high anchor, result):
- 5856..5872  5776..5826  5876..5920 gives -0.7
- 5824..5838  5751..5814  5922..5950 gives -1.4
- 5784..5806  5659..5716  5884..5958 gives -1.7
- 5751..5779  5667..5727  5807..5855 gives 0.4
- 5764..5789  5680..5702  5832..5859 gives 0.8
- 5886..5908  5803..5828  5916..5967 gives 2.5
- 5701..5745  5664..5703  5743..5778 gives 0.5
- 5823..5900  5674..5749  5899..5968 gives -2.0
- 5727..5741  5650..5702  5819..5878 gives 0.4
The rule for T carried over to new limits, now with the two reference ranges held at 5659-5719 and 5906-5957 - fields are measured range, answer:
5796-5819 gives -0.086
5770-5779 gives -0.039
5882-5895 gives 0.106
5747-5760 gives -0.041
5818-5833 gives -0.102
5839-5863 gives -0.063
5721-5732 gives -0.064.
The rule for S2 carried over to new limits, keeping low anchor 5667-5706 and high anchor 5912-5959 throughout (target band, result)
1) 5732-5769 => -0.05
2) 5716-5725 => -0.08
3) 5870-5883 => -0.06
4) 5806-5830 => -0.08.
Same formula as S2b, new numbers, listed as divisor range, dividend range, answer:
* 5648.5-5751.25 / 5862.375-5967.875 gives 1.03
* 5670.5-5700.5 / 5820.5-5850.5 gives 1.13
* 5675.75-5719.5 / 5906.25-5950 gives 1.07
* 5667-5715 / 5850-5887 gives 1.10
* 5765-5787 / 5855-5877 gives 1.05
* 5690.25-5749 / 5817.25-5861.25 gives 1.10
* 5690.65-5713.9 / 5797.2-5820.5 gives 1.13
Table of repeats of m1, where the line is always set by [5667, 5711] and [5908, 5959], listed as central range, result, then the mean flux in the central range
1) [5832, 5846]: -1.66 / 21.4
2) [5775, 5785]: 0.21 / 18.8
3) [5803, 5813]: -0.87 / 20.9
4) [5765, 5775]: -0.68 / 20.5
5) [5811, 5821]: -0.59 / 20.3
